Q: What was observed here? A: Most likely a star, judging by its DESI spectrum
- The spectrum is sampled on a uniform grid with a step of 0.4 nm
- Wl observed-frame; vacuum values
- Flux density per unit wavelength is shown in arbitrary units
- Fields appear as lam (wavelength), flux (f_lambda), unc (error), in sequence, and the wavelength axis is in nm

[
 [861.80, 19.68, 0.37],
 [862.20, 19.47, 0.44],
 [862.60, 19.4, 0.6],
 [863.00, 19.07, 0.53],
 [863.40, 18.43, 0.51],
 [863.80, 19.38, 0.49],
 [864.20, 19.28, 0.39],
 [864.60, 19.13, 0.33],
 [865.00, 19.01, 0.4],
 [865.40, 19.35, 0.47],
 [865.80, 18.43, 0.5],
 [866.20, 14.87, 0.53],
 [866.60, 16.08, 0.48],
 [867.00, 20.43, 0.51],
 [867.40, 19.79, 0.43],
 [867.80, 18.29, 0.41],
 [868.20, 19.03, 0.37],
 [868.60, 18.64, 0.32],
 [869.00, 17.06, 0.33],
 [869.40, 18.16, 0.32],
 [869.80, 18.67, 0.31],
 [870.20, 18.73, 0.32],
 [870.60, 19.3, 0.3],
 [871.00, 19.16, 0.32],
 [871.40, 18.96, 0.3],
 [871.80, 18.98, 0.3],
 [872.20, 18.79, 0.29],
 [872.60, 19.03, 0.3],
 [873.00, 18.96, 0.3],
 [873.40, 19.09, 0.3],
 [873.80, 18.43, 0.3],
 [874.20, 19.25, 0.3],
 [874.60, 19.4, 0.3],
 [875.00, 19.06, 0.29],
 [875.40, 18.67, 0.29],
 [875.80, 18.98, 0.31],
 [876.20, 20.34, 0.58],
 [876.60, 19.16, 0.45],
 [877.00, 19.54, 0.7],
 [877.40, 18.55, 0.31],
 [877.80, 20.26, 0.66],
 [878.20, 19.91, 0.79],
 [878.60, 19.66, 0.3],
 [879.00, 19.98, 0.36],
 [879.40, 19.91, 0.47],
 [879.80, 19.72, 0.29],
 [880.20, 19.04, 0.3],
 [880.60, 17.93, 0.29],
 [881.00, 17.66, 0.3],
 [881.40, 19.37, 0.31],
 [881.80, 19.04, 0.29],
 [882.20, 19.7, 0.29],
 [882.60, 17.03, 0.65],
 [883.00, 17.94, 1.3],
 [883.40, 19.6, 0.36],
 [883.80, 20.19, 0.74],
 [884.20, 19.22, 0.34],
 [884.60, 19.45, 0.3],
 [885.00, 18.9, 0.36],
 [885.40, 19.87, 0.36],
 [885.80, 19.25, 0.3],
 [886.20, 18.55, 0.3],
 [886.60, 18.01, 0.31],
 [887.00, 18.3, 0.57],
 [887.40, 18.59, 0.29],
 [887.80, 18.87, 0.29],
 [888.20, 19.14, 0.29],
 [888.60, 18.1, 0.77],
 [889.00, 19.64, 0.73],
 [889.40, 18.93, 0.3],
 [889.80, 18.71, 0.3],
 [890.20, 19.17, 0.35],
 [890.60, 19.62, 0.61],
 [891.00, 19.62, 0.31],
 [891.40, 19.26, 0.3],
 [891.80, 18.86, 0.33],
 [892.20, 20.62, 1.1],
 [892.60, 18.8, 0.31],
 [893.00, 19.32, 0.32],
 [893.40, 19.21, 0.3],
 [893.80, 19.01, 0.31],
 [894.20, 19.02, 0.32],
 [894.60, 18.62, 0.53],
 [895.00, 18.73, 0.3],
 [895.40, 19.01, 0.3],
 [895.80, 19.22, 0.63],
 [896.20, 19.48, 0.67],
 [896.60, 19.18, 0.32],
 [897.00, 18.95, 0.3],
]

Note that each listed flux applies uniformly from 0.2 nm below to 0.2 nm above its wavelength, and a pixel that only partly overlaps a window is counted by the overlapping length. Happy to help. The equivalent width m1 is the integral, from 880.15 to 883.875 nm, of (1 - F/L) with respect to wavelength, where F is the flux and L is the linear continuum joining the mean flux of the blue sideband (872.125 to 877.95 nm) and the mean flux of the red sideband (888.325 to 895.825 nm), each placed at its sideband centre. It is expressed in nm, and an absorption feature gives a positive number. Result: 0.09 nm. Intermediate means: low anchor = 19.2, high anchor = 19.1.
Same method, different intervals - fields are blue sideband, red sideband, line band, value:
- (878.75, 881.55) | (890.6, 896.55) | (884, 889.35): 0.066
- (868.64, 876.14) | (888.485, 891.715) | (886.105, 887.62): 0.058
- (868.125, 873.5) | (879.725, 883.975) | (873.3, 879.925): -0.223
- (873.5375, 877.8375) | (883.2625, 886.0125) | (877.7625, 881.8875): 0.010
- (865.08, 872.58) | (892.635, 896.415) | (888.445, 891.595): -0.031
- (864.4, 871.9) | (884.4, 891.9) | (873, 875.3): -0.044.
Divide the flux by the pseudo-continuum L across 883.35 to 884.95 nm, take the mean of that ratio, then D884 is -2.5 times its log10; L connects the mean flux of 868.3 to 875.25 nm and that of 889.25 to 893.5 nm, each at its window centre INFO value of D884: -0.02 mag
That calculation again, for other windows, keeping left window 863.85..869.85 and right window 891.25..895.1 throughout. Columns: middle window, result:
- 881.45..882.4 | -0.030 mag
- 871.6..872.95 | -0.021 mag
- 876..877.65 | -0.041 mag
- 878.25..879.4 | -0.061 mag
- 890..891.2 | -0.022 mag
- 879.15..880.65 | -0.029 mag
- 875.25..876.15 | -0.024 mag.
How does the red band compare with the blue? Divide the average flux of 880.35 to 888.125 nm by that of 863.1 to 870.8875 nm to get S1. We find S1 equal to 1.0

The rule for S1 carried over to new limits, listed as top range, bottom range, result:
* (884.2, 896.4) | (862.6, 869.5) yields 1.03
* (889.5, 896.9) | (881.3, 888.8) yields 1.02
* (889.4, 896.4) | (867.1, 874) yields 1.02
